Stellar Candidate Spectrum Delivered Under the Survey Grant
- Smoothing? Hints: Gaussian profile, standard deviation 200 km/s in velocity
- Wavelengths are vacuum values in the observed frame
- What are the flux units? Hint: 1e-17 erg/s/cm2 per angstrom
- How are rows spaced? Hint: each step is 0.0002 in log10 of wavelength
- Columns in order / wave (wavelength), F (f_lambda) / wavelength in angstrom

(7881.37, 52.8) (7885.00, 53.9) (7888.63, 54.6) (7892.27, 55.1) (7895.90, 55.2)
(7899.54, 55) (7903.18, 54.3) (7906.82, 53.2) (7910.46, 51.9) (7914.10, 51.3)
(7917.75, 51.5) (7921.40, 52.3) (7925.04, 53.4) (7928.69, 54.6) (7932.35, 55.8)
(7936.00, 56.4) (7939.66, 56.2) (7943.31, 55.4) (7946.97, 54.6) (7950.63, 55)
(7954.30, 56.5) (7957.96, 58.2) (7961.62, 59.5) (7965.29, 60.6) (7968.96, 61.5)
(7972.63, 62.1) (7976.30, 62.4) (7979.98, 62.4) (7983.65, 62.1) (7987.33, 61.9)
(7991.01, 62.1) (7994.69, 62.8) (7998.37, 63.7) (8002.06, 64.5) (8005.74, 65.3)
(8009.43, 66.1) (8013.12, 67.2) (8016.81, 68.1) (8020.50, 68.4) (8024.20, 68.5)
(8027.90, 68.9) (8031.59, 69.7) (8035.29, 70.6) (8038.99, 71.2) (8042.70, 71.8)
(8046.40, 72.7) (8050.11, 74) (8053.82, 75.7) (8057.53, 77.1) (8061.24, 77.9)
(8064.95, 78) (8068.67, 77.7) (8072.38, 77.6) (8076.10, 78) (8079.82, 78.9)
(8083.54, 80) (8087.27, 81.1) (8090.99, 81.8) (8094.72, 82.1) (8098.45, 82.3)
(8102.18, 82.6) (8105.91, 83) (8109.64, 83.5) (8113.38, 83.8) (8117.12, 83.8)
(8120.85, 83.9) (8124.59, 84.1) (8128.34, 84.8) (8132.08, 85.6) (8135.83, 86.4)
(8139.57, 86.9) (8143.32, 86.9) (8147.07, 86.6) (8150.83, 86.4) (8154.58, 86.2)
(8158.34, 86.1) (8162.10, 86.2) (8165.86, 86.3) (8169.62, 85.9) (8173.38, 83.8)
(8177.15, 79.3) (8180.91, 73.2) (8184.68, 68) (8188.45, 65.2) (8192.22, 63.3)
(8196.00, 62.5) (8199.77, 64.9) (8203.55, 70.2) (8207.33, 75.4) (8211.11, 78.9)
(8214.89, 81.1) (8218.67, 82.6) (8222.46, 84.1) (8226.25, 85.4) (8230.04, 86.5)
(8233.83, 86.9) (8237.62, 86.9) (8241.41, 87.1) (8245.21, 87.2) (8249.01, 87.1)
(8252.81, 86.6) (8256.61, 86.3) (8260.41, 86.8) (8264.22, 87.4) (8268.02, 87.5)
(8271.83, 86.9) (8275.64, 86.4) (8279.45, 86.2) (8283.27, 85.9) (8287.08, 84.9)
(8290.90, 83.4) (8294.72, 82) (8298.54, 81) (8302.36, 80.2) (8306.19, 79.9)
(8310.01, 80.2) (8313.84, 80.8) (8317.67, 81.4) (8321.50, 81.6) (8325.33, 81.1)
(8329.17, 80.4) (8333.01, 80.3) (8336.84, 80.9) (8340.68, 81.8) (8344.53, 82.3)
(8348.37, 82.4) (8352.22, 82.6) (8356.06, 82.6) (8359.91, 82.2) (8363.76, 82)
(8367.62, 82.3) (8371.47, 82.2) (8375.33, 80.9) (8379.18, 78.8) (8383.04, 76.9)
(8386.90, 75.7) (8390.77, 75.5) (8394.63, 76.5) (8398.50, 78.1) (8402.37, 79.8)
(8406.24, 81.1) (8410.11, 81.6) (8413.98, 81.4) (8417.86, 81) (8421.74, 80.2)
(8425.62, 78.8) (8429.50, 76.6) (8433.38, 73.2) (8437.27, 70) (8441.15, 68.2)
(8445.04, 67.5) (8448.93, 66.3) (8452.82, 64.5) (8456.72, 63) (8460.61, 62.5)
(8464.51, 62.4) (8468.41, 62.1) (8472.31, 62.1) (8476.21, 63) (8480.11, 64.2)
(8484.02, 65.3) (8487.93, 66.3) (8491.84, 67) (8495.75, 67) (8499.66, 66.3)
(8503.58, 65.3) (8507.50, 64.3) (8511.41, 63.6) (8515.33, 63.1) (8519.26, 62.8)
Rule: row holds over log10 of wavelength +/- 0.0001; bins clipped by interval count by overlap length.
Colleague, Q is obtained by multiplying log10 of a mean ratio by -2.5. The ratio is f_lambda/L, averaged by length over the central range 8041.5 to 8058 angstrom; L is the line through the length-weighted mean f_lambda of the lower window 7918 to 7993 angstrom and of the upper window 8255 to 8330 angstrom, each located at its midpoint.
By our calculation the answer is -0.14 mag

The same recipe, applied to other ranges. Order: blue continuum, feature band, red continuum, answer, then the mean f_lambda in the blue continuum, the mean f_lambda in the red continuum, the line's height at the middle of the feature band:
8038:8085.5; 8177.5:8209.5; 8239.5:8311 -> 0.19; 76.3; 85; 81.6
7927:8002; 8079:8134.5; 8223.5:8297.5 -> -0.15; 59.3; 86.1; 72.2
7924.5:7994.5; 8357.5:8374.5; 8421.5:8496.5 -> -0.24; 58.7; 67.2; 65.6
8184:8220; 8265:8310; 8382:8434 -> -0.13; 71.2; 78.5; 74.2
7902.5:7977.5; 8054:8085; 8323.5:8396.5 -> -0.22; 56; 80.4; 63.5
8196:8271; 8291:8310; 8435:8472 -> -0.05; 82.7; 65.1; 77.3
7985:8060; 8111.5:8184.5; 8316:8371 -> -0.14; 68.6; 81.7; 73.7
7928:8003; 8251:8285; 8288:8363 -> -0.12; 59.5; 81.5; 78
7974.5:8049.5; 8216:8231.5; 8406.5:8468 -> -0.22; 66.6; 71.8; 69.2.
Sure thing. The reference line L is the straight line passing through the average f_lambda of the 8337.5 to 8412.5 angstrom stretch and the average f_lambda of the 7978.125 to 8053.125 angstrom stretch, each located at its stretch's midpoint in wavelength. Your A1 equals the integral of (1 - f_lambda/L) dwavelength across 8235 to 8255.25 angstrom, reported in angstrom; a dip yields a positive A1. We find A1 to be -3.1 angstrom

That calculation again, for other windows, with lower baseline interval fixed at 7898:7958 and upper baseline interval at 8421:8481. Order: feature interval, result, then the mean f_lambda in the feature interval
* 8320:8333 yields -3.3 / 80.9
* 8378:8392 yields -2.3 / 76.6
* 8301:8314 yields -3.3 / 80.2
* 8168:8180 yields -4.3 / 82.2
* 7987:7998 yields -1.3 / 62.5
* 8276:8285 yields -3.2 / 86.1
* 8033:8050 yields -4.3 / 71.8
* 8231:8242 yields -4.4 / 87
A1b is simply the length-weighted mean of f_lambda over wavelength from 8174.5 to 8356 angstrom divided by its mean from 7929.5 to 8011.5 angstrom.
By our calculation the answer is 1.3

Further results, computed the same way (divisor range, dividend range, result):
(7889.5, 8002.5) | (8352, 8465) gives 1.32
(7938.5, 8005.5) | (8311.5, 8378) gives 1.35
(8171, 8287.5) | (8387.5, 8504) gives 0.87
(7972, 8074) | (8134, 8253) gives 1.17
